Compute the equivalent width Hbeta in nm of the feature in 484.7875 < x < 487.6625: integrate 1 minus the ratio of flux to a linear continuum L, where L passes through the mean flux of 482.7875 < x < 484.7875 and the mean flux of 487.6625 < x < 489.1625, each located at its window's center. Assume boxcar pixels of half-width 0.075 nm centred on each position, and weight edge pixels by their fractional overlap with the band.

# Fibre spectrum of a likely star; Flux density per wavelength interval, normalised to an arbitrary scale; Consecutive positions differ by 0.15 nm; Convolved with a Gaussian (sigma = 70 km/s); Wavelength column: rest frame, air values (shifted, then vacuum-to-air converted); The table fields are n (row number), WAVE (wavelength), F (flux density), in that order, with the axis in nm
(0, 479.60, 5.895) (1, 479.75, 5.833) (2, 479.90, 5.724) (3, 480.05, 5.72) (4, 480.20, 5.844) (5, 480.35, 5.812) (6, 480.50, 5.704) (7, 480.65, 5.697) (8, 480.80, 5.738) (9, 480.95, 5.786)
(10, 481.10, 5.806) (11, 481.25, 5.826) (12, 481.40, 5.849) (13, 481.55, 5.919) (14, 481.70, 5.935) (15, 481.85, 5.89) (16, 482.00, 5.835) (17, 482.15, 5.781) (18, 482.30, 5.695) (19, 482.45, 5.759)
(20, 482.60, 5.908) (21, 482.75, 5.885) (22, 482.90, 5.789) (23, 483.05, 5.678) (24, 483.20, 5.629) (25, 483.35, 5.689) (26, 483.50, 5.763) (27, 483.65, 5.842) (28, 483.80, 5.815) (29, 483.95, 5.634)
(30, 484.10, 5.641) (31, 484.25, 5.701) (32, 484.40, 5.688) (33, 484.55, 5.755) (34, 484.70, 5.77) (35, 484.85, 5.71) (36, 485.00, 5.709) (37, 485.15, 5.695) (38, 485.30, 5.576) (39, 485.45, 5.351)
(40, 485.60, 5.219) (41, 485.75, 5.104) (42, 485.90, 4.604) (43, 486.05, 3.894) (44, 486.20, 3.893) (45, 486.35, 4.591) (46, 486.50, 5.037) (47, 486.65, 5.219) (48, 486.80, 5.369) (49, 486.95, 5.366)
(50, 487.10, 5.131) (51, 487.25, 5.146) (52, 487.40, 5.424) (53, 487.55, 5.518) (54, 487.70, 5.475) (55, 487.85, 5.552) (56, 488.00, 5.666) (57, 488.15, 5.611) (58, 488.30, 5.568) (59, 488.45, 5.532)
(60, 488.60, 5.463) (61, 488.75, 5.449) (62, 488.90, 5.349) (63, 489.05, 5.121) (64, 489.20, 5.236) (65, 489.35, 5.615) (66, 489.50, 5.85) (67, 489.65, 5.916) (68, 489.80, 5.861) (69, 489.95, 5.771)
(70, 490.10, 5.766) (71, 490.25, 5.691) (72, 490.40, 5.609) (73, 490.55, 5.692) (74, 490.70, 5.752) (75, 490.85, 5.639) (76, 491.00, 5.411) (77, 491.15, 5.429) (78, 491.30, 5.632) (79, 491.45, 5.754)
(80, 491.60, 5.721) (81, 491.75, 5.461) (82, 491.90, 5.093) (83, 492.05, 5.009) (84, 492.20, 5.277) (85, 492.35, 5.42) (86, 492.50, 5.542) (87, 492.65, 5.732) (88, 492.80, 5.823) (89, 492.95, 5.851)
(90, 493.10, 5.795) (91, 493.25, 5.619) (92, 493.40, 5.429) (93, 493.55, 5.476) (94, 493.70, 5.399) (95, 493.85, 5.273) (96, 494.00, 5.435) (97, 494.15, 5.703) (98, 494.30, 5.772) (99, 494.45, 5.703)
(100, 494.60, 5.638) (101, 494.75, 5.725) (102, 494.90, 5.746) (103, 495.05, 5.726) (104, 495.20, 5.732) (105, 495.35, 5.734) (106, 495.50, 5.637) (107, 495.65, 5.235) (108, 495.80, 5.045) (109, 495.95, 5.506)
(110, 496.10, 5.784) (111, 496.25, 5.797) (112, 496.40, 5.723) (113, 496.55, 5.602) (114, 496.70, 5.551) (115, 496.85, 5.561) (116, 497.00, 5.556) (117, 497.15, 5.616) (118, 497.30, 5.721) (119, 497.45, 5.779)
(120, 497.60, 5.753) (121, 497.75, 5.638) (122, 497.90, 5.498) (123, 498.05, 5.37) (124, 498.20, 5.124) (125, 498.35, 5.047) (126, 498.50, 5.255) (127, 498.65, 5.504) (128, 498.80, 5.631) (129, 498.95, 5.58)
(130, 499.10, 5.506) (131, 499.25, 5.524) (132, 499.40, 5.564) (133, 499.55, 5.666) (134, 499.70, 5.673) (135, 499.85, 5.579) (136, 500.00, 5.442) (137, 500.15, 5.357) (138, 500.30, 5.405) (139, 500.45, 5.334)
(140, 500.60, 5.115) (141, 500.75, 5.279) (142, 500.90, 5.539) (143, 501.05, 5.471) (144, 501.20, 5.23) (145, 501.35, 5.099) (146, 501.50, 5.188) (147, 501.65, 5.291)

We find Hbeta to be 0.23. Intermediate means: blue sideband 5.73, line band 5.14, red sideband 5.47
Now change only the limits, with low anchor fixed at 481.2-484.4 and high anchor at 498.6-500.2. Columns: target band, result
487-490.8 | 0.098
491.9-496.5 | 0.045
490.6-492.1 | 0.043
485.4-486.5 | 0.204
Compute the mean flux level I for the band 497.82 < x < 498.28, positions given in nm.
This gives 5.33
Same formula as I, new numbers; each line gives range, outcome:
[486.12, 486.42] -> 4.23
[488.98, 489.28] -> 5.19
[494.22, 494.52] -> 5.74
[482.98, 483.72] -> 5.72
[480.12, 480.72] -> 5.76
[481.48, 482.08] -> 5.89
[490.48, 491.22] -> 5.58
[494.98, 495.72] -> 5.61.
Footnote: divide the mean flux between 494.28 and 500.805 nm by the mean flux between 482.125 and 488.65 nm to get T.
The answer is 1.0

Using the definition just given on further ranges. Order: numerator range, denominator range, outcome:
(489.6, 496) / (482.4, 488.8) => 1.03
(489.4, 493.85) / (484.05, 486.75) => 1.07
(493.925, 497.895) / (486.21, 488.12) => 1.07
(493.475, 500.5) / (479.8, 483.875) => 0.96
